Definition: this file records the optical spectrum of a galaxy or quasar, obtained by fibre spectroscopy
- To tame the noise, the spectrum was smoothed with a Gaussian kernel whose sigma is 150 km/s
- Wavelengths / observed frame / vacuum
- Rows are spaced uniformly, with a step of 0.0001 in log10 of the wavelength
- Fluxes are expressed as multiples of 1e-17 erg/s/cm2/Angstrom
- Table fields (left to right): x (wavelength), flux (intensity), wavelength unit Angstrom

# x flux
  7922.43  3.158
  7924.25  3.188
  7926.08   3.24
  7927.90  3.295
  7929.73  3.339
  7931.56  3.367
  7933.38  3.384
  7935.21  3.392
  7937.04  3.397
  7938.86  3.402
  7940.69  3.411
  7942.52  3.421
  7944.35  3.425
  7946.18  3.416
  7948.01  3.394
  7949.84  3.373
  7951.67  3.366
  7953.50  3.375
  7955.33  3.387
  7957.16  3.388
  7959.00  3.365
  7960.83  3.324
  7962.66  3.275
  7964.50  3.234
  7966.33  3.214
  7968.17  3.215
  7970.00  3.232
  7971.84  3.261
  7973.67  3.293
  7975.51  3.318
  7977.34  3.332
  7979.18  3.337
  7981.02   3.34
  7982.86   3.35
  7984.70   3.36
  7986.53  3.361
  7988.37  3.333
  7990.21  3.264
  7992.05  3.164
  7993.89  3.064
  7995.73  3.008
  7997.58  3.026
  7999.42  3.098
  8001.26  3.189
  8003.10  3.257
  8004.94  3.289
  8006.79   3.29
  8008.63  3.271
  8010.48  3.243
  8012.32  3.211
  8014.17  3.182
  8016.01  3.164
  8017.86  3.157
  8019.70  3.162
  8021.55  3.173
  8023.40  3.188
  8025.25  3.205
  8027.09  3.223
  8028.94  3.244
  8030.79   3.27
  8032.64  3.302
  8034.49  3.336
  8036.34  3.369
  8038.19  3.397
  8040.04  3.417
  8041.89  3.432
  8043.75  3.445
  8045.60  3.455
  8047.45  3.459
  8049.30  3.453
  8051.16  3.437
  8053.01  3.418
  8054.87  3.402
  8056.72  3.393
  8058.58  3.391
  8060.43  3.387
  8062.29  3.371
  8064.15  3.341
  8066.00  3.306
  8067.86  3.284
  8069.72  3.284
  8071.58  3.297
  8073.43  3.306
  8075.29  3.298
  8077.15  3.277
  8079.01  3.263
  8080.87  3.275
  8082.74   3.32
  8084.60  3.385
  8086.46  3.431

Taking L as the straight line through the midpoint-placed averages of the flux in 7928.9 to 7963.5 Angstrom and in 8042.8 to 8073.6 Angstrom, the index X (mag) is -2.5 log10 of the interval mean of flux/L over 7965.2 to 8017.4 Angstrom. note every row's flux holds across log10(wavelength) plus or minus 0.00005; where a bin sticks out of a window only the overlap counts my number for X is 0.05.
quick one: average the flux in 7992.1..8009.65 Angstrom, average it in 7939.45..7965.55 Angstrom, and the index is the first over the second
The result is 0.94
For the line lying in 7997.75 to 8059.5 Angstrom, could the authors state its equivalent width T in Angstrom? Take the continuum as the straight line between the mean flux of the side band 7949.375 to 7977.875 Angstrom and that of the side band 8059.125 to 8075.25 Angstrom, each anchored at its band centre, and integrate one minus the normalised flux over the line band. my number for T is 0.4 Angstrom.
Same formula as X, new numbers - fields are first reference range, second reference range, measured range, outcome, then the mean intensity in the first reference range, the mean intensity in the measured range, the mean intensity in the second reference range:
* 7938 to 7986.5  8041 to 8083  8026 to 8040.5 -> 0.012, 3.34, 3.32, 3.36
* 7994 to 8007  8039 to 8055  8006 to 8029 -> 0.016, 3.15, 3.21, 3.44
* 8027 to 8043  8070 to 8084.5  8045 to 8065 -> -0.029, 3.34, 3.41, 3.3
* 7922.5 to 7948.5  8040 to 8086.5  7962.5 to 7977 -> 0.033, 3.36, 3.26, 3.36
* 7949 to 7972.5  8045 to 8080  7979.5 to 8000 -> 0.034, 3.31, 3.22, 3.36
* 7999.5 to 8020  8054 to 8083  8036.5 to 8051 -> -0.050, 3.22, 3.43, 3.32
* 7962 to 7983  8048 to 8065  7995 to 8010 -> 0.047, 3.28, 3.18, 3.4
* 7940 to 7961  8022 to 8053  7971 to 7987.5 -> 0.015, 3.39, 3.33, 3.35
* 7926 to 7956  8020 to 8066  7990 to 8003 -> 0.083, 3.38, 3.12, 3.35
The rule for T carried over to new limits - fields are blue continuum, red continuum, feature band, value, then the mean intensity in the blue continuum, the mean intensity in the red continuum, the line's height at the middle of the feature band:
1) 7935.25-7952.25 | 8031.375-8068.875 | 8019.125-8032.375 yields 0.7 Angstrom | 3.4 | 3.39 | 3.39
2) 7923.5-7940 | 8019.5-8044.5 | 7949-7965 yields -0.1 Angstrom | 3.34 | 3.3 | 3.33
